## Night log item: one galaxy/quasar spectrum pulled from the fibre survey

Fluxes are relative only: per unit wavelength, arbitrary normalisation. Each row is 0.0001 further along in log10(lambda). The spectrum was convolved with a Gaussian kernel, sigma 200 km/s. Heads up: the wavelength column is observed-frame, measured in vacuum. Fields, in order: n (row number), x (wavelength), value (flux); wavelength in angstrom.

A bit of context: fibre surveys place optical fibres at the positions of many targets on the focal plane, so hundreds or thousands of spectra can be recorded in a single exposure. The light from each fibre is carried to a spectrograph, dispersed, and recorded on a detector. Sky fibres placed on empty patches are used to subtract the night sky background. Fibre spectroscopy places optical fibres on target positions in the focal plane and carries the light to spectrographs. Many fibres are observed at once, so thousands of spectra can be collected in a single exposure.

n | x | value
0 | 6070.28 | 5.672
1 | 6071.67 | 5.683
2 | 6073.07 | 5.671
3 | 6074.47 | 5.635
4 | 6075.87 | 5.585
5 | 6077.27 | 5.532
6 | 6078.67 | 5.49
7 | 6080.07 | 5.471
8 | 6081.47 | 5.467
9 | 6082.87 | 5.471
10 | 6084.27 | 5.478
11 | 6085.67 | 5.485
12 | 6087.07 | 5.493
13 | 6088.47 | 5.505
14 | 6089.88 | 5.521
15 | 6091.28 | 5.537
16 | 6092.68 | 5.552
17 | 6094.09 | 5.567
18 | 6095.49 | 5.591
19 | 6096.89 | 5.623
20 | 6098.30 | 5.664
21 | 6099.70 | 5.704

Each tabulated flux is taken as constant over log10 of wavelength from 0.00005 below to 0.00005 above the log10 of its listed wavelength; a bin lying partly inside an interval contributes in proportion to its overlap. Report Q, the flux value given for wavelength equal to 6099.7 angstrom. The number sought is 5.704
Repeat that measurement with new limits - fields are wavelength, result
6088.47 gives 5.505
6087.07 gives 5.493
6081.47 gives 5.467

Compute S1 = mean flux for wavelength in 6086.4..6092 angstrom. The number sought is 5.51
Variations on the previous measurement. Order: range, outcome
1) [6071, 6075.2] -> 5.66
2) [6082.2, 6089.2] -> 5.48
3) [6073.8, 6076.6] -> 5.6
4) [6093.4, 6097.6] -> 5.6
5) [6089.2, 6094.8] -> 5.55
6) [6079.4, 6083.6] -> 5.47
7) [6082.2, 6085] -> 5.48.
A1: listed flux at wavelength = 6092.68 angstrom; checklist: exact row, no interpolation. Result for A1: 5.552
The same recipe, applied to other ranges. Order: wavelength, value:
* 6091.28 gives 5.537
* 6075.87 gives 5.585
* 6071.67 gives 5.683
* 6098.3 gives 5.664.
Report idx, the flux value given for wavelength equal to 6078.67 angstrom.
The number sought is 5.49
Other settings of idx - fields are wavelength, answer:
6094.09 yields 5.567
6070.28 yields 5.672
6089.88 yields 5.521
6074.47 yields 5.635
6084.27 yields 5.478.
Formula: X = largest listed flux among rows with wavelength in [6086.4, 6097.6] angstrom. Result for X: 5.623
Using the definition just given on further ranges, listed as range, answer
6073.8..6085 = 5.635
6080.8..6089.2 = 5.505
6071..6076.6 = 5.683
